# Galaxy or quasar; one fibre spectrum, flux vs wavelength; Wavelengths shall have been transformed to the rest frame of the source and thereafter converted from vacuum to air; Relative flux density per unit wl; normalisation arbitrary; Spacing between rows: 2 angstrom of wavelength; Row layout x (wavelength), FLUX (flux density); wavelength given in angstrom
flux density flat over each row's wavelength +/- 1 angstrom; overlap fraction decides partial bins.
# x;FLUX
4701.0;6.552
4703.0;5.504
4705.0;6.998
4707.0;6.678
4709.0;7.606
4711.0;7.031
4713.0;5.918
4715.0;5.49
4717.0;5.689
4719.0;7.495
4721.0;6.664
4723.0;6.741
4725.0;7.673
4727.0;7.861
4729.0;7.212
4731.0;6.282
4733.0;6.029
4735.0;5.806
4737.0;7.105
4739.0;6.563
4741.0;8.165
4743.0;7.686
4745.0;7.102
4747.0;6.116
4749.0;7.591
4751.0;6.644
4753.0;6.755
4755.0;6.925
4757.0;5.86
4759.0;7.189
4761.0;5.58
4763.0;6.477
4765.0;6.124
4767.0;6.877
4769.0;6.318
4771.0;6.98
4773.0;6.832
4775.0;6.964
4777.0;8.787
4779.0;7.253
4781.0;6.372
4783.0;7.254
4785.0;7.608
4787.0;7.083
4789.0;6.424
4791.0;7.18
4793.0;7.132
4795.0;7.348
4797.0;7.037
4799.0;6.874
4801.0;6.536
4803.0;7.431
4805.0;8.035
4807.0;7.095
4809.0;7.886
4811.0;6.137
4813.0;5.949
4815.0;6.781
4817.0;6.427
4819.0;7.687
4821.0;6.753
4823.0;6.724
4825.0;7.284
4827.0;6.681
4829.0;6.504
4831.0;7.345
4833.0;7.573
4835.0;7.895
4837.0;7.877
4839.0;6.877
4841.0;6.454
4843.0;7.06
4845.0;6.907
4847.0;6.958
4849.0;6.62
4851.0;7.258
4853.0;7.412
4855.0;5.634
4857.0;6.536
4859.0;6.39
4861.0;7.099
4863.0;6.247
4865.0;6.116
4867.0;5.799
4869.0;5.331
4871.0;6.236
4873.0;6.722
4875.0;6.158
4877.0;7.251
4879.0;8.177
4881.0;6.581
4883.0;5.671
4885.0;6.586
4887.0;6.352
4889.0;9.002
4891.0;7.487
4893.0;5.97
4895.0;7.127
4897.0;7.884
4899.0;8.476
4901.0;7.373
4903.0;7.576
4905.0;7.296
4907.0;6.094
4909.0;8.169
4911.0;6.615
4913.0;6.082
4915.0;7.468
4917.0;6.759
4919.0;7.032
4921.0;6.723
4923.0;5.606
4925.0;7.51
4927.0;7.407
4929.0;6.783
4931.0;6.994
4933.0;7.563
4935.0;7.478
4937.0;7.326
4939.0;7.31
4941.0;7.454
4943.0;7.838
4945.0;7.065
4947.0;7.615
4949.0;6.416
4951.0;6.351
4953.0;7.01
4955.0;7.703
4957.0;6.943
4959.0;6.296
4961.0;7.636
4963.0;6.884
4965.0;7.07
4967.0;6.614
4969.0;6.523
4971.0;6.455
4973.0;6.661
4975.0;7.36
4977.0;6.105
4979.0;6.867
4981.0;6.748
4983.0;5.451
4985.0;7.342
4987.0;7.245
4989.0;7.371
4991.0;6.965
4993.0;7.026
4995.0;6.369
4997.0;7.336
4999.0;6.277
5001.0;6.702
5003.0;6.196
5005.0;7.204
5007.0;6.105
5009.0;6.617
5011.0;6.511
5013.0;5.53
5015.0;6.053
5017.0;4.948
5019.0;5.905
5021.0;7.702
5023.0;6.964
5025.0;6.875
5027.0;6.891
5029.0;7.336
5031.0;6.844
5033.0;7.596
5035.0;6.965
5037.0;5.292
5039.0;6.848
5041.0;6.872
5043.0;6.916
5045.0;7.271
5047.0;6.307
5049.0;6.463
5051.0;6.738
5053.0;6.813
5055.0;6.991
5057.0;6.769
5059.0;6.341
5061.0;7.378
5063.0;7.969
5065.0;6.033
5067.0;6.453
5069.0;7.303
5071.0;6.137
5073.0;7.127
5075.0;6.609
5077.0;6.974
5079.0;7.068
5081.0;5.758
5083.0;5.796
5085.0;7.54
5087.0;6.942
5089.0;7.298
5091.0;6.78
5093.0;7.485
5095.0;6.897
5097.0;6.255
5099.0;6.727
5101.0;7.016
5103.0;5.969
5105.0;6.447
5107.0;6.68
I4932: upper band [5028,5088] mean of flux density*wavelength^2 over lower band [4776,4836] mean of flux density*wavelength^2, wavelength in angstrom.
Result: 1.1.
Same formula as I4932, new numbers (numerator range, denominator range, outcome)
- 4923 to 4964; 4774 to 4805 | 1.06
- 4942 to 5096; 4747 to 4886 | 1.08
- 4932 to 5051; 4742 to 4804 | 1.08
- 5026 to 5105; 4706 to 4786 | 1.13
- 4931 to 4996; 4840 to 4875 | 1.12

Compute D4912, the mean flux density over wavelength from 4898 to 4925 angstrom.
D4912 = 7.04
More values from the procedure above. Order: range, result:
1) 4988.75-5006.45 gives 6.79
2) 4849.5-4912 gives 6.86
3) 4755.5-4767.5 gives 6.35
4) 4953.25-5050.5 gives 6.71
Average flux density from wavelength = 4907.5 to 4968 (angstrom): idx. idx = 7.05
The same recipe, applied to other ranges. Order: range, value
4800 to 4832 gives 6.95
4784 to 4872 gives 6.87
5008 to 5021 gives 6.06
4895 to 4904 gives 7.75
